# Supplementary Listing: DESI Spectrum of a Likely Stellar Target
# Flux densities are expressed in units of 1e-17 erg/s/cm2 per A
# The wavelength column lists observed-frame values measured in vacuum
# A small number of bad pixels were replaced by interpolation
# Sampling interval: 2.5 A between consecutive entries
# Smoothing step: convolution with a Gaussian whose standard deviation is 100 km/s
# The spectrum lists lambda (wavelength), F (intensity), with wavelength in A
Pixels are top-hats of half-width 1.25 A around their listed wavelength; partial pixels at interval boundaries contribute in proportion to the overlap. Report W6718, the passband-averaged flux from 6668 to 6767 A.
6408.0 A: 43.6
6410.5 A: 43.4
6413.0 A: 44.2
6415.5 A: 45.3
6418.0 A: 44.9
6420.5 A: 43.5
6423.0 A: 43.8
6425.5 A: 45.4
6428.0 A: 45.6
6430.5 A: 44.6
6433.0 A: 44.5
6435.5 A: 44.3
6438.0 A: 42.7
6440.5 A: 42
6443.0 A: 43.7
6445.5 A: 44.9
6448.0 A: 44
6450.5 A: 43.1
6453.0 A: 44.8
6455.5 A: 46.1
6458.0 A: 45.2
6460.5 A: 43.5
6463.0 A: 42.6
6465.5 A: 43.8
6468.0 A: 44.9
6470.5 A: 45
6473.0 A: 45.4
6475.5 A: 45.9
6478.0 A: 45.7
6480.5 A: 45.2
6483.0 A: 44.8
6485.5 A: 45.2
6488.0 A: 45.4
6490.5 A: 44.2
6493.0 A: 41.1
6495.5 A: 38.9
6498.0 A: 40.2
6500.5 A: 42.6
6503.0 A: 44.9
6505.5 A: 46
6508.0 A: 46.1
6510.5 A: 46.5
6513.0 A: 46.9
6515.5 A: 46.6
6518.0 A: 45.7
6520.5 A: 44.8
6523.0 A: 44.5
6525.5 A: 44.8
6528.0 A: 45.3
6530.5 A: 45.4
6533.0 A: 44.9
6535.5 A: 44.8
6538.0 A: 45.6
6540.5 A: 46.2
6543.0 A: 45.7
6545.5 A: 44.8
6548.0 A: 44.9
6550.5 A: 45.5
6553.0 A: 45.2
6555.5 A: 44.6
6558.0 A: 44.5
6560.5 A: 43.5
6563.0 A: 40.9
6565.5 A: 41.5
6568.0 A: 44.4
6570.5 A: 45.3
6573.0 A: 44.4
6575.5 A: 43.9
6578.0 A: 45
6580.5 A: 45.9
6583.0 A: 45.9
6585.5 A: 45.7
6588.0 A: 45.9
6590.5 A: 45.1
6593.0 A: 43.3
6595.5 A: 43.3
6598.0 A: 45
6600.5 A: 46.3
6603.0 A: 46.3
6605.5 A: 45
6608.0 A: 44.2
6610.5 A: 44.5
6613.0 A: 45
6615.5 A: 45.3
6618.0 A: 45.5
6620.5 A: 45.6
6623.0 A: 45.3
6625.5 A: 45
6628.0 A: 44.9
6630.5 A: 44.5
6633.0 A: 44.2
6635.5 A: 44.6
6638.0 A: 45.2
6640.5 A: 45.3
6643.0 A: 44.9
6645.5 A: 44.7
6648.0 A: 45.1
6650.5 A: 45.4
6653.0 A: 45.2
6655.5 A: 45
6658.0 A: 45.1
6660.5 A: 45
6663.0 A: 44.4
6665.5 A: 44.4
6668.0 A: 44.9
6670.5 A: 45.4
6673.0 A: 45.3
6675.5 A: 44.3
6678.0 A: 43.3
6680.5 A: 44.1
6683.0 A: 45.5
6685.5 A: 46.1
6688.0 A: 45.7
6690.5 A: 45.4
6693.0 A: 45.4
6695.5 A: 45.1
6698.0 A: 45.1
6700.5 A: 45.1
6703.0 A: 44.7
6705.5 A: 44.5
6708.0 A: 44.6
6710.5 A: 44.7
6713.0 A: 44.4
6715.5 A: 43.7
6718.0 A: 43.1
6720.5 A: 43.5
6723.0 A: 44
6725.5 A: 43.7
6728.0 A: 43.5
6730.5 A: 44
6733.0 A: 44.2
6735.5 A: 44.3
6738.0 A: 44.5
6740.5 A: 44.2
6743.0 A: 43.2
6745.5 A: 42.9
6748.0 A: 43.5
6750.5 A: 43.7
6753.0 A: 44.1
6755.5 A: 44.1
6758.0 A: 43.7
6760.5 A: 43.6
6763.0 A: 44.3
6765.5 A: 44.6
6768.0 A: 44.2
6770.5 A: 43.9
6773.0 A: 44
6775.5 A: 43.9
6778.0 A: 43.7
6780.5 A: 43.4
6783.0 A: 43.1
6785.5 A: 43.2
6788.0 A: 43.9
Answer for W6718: 44.3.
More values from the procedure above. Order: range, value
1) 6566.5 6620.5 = 45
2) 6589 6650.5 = 44.9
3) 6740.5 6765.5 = 43.8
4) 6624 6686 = 44.9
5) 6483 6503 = 42.8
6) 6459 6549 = 44.7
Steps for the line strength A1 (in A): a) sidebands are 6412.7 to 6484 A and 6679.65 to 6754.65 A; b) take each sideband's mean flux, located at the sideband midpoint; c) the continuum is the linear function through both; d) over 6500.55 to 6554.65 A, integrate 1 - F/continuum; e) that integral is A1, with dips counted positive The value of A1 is -1.2 A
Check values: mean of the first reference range 44.5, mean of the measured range 45.4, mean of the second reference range 44.4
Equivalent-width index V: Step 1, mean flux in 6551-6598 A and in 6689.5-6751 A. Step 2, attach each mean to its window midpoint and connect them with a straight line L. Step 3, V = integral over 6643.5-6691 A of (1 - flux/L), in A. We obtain -0.7 A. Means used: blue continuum 44.4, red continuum 44.2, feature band 45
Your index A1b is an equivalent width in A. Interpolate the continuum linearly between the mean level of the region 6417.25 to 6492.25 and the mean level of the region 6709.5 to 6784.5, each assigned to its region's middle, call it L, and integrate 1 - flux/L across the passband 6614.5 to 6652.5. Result -0.8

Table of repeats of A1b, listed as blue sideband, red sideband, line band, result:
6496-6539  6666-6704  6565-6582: 0.2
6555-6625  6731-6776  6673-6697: -0.4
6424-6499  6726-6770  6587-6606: -0.4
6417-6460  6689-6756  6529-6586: -0.6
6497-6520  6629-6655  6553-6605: 0.5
